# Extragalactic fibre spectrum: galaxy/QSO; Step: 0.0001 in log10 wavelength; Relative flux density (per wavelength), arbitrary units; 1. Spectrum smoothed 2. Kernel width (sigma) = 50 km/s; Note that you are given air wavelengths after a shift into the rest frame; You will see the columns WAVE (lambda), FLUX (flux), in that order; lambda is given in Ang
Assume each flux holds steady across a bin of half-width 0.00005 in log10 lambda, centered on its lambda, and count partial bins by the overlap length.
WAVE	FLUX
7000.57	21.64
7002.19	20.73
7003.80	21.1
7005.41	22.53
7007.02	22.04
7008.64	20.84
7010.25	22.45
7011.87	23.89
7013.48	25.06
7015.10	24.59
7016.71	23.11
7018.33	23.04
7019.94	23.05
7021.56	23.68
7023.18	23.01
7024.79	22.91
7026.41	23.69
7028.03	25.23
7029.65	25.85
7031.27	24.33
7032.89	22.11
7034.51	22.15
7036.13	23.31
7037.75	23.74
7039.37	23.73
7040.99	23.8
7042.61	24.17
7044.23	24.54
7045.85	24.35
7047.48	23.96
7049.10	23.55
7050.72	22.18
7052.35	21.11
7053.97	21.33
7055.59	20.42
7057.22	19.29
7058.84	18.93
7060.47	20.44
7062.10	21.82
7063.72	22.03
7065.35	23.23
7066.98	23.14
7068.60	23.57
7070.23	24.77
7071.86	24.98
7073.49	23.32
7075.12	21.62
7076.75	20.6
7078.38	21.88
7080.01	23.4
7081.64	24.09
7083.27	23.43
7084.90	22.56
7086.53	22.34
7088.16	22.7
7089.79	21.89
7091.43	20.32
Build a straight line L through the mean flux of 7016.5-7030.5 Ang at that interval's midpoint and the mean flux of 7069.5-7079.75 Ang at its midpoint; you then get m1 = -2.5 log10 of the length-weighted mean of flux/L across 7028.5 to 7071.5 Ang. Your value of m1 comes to 0.02 mag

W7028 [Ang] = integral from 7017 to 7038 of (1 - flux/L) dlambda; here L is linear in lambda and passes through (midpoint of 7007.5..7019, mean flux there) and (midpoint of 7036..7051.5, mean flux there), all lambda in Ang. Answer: 0.0 Ang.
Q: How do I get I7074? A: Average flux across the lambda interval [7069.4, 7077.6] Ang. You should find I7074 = 23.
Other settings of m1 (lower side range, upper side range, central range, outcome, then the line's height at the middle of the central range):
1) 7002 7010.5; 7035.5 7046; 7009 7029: -0.052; 22.5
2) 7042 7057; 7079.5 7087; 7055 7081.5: 0.040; 23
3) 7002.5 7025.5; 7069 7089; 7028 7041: -0.036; 22.9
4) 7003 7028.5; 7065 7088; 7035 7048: -0.038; 23.1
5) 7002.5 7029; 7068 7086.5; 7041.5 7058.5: 0.032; 23.1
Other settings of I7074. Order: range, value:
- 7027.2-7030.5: 25.5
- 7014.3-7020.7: 23.5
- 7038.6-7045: 24.1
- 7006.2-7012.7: 22.3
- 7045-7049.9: 23.9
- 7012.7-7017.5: 24.3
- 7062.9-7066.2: 22.6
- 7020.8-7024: 23.4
